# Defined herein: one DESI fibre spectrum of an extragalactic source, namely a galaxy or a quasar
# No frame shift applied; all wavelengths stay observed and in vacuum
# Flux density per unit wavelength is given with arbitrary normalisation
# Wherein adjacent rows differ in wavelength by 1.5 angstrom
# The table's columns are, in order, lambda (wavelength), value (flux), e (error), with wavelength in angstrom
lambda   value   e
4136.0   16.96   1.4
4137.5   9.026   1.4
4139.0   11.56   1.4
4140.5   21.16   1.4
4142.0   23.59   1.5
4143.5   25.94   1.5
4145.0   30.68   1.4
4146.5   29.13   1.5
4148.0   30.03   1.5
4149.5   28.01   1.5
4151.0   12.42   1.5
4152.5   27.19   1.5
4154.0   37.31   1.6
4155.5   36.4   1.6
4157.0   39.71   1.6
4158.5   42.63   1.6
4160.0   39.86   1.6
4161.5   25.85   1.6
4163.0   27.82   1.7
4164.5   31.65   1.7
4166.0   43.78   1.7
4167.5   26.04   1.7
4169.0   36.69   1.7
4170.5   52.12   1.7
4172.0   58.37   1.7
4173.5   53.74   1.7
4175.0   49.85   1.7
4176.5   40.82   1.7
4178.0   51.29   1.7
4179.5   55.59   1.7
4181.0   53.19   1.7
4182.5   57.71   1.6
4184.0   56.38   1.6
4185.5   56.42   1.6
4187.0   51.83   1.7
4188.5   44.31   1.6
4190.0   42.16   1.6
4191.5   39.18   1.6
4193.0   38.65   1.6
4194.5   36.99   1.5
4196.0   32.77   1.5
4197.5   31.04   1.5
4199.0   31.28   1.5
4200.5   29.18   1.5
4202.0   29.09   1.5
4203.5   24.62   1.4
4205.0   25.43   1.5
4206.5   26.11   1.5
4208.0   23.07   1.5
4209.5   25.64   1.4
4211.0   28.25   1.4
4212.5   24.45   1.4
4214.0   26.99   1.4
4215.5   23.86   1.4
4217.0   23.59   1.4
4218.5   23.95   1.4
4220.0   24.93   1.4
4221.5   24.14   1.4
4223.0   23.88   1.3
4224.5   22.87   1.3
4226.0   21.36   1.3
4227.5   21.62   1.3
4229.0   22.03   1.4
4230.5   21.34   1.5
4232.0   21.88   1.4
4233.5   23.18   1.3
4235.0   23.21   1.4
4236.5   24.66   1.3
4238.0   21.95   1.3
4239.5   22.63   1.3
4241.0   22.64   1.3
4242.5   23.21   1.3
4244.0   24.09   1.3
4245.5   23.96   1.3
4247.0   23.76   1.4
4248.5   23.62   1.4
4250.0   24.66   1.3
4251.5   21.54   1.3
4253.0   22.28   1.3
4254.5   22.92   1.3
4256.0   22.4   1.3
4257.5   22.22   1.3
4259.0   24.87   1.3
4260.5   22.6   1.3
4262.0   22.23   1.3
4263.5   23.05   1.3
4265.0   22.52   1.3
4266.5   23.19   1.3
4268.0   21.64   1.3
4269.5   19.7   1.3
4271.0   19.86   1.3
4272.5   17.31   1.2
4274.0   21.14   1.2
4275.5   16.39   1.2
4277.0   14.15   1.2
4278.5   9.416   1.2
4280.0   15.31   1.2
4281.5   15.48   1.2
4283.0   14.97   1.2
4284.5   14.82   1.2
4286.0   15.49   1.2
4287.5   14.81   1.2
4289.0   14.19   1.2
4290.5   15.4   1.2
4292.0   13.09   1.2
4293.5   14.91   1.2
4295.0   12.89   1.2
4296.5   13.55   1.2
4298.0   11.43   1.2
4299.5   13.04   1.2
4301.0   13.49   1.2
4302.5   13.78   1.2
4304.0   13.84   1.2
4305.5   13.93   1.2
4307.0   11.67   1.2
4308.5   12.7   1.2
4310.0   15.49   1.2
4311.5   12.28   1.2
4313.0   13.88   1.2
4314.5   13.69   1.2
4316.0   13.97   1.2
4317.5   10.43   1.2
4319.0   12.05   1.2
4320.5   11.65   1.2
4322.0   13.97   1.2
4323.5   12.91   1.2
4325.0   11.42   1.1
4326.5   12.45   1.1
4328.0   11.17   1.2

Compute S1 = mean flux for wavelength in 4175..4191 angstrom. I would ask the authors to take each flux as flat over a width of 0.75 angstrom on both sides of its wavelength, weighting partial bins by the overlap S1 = 50.7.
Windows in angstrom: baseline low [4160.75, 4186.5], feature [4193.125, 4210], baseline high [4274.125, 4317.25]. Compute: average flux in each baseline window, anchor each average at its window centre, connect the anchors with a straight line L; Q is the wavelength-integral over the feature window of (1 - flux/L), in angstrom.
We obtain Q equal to 4.17 angstrom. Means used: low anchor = 45.8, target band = 29.1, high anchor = 13.9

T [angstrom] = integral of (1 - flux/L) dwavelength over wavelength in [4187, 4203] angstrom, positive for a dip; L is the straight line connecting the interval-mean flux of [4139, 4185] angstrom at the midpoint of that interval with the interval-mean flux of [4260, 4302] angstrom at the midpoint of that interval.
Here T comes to -2.0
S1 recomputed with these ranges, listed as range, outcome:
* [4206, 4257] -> 23.5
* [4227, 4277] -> 22.1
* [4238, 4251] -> 23.4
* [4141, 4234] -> 33.7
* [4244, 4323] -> 17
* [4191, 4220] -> 28.5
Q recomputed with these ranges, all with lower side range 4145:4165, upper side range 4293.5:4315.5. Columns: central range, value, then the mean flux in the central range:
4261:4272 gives -2.3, 21.7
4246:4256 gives -1.7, 23.1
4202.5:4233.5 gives -0.3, 24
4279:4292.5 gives 0.7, 14.8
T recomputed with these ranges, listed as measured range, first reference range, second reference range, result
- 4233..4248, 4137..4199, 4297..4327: 1.1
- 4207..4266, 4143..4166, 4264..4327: -4.9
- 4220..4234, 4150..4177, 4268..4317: 2.0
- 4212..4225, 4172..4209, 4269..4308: 3.6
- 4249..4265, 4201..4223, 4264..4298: -2.8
